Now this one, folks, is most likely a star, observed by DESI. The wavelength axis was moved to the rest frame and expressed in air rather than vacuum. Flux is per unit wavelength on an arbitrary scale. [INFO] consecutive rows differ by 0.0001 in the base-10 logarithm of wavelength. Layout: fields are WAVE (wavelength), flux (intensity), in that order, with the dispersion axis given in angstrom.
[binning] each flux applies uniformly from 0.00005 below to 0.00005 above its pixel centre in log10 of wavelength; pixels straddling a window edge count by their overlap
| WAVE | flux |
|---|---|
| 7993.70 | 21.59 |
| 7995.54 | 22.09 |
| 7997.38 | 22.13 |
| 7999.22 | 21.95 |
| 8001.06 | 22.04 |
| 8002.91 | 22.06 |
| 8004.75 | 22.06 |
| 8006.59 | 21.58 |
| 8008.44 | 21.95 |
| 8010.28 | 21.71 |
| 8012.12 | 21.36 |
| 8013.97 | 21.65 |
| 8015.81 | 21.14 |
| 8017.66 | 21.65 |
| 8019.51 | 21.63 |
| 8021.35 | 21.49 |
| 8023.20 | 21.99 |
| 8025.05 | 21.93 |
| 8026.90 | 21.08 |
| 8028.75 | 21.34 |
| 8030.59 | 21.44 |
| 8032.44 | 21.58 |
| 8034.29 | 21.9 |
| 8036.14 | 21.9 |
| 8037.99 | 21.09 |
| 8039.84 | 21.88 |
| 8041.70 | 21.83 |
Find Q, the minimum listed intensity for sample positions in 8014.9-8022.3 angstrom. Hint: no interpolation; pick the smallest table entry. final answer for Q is 21.14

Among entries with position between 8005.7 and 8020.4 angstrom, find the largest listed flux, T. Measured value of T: 21.95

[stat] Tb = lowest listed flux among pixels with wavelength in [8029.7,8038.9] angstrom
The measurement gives 21.09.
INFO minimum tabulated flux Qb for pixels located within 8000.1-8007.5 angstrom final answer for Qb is 21.58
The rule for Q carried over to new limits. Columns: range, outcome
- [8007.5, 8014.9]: 21.36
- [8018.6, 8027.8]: 21.08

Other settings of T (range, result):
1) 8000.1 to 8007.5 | 22.06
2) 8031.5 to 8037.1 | 21.9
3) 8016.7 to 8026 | 21.99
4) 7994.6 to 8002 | 22.13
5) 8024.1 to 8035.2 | 21.93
